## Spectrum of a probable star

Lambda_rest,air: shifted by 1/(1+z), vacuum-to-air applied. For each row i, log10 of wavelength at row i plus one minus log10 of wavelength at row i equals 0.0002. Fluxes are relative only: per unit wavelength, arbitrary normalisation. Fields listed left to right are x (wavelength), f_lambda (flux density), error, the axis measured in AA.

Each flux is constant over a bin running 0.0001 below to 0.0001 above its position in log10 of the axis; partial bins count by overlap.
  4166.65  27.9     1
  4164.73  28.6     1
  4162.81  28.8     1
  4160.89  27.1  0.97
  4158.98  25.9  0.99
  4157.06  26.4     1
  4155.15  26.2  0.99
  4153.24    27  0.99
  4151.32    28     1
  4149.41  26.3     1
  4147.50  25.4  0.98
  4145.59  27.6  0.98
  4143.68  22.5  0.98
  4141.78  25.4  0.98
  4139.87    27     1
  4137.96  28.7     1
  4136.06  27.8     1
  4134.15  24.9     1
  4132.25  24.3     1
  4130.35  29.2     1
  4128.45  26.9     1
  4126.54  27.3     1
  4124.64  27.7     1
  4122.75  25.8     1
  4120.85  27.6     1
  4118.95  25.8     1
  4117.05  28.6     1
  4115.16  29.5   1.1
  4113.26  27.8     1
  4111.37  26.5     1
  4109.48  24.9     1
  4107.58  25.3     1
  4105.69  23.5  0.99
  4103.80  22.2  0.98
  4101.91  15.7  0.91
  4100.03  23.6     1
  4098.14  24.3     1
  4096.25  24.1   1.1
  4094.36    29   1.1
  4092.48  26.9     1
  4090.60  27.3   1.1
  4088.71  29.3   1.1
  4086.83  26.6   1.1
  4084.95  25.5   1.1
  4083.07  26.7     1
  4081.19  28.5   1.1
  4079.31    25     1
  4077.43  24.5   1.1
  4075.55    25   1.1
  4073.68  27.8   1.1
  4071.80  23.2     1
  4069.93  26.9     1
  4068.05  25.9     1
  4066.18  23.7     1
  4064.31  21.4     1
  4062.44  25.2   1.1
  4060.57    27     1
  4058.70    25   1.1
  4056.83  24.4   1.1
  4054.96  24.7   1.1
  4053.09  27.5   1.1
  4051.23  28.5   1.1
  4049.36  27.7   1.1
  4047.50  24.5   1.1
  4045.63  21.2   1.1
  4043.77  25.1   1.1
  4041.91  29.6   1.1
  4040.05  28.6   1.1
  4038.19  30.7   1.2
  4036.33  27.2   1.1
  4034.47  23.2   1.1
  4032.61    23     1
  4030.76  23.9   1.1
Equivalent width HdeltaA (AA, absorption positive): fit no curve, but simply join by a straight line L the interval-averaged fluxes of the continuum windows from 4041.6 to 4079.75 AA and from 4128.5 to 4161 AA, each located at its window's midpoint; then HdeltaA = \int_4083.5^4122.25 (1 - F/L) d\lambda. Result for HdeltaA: 0.3 AA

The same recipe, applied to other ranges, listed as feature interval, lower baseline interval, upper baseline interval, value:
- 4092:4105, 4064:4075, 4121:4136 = 1.1 AA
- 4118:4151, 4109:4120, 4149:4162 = 0.6 AA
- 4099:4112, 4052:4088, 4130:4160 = 1.5 AA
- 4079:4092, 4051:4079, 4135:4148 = -0.8 AA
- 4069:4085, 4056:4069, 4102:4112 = -1.0 AA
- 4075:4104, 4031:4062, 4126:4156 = 1.0 AA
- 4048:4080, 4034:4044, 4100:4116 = 1.3 AA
